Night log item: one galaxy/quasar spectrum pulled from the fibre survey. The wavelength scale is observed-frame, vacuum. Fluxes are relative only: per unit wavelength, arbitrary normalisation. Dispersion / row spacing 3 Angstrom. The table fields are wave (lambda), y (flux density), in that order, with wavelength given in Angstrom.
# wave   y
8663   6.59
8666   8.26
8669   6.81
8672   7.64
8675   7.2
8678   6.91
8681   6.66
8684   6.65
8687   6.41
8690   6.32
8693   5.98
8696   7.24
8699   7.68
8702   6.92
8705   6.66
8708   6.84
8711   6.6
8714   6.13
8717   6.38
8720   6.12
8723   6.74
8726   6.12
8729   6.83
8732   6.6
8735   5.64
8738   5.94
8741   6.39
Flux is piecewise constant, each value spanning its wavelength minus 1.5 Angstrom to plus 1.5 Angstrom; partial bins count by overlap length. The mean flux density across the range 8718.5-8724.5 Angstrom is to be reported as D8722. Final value 6.43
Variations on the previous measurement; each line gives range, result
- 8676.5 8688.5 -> 6.66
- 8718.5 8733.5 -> 6.48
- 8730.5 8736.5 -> 6.12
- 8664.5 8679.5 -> 7.36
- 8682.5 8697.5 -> 6.52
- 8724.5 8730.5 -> 6.48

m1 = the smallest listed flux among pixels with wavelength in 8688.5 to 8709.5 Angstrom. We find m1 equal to 5.98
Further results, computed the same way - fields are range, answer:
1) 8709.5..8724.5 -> 6.12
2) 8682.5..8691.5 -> 6.32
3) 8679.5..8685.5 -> 6.65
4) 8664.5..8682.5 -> 6.66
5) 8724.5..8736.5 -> 5.64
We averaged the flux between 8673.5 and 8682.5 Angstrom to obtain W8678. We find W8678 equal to 6.92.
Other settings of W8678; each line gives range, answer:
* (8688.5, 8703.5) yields 6.83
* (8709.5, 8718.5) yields 6.37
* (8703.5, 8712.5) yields 6.7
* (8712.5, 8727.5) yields 6.3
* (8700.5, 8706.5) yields 6.79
